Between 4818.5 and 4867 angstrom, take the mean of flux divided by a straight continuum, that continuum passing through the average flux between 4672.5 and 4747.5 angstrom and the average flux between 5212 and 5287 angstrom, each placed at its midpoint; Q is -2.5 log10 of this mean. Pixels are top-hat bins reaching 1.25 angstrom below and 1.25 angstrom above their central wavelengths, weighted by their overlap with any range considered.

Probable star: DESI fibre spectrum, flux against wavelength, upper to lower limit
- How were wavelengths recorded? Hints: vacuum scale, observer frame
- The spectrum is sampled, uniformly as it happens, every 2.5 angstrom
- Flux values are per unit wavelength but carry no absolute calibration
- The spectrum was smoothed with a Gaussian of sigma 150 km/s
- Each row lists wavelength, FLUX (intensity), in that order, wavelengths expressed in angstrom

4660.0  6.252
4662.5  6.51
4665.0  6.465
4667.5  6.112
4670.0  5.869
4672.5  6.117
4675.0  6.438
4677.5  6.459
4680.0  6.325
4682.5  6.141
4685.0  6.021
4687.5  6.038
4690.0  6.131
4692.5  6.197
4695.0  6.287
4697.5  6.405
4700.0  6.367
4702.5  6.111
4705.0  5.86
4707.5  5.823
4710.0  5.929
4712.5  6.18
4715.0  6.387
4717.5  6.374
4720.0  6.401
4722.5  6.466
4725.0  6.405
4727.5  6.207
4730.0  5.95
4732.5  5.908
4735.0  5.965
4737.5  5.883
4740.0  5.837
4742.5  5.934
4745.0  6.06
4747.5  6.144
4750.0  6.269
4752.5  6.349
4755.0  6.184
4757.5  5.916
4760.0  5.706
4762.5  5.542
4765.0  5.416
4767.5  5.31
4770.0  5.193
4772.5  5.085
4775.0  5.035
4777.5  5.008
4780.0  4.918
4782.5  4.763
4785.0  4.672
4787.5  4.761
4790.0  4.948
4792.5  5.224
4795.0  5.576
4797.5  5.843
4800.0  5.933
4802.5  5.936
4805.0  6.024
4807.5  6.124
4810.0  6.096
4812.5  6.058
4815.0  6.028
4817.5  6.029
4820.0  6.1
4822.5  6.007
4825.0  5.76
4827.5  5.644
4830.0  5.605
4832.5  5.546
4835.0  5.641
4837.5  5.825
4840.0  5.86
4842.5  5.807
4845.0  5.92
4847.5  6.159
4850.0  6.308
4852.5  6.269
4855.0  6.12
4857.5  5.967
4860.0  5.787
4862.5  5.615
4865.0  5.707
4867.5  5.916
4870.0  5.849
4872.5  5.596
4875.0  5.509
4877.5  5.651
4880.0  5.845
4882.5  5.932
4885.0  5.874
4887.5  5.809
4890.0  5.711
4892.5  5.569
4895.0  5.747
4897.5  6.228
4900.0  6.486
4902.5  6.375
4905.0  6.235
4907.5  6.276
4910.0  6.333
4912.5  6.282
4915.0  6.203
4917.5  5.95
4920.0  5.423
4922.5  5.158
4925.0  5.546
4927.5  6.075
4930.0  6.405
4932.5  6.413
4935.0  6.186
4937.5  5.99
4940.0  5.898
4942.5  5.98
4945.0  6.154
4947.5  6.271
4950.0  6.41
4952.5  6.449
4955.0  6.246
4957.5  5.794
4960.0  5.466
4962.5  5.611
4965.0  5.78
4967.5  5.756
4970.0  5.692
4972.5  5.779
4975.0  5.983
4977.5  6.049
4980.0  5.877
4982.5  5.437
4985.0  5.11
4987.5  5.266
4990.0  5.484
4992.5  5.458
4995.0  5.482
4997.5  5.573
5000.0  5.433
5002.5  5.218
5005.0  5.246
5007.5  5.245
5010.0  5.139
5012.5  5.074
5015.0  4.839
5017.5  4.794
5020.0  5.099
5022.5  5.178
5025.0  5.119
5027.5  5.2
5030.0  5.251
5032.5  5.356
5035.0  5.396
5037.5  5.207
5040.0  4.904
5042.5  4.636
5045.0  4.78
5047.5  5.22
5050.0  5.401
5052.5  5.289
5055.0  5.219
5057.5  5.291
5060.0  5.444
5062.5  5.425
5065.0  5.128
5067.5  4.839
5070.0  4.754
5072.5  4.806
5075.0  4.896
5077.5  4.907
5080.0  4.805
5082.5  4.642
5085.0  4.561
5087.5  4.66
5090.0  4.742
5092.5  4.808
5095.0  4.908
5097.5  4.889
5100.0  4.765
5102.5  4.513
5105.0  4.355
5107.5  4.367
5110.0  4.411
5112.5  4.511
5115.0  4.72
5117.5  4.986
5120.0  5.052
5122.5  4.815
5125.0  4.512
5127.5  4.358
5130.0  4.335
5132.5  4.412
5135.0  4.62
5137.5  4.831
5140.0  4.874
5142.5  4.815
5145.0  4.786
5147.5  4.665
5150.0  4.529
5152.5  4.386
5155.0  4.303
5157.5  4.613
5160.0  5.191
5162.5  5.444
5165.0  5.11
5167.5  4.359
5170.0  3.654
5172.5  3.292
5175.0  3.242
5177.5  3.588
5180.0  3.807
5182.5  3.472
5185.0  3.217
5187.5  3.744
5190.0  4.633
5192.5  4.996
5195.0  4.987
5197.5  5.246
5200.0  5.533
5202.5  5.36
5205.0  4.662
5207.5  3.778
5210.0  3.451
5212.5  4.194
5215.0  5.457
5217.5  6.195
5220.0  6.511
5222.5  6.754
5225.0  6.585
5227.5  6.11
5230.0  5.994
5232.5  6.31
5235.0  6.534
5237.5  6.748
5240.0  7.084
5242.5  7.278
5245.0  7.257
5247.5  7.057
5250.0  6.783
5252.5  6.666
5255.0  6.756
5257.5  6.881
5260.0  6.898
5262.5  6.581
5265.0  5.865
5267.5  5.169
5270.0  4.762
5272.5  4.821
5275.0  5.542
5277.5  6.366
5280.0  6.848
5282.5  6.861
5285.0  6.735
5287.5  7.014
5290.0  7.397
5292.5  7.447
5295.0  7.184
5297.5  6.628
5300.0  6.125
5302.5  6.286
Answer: 0.06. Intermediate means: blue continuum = 6.15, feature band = 5.88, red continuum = 6.35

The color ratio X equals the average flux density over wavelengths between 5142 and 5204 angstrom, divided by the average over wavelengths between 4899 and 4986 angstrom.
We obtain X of 0.74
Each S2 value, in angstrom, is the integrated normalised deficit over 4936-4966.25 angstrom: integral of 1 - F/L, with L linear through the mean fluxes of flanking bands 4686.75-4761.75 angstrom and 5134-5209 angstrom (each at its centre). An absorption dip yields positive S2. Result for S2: -4.2 angstrom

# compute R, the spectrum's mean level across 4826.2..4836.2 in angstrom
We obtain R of 5.61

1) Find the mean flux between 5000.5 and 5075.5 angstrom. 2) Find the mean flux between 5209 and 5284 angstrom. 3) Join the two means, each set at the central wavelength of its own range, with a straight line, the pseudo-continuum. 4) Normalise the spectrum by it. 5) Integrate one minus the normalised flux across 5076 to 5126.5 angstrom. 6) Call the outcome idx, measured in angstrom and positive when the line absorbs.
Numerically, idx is 7.0 angstrom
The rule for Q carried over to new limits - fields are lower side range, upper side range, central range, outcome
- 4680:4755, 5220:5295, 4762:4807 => 0.169 mag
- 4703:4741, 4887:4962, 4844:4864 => 0.008 mag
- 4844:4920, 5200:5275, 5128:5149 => 0.274 mag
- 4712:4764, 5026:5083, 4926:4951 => -0.134 mag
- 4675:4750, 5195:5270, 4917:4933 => 0.050 mag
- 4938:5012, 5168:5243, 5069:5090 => 0.139 mag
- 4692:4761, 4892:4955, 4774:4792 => 0.244 mag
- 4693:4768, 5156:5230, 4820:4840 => 0.005 mag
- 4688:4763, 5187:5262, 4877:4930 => 0.015 mag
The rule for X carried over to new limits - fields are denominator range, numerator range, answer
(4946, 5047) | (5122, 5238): 0.88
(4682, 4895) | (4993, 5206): 0.82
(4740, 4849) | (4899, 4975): 1.06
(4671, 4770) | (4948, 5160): 0.84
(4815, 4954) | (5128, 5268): 0.88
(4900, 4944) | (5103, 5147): 0.76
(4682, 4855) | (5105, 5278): 0.88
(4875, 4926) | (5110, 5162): 0.79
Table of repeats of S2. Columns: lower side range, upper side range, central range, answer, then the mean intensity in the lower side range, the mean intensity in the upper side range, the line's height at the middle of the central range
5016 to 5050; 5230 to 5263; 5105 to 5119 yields 2.8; 5.1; 6.81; 5.73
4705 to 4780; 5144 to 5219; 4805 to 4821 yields -1.2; 5.88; 4.47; 5.65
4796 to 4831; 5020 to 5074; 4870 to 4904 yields -1.1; 5.94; 5.13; 5.69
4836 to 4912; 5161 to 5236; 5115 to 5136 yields 1.9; 5.95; 4.87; 5.11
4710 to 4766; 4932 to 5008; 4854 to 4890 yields 0.6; 6.07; 5.76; 5.89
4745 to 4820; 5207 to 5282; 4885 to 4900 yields -0.4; 5.61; 6.14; 5.73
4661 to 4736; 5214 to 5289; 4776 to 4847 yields 6.9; 6.2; 6.42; 6.24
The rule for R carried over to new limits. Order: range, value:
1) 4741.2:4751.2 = 6.1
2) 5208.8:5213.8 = 3.84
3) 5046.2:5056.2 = 5.28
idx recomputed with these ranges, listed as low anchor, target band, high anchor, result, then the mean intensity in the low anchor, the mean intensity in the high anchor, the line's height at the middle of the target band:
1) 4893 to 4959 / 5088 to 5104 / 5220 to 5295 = 3.9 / 6.09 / 6.53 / 6.32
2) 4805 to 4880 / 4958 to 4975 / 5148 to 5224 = -0.9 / 5.88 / 4.6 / 5.42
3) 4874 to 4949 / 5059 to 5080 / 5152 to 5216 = 0.2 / 5.99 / 4.37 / 5.05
